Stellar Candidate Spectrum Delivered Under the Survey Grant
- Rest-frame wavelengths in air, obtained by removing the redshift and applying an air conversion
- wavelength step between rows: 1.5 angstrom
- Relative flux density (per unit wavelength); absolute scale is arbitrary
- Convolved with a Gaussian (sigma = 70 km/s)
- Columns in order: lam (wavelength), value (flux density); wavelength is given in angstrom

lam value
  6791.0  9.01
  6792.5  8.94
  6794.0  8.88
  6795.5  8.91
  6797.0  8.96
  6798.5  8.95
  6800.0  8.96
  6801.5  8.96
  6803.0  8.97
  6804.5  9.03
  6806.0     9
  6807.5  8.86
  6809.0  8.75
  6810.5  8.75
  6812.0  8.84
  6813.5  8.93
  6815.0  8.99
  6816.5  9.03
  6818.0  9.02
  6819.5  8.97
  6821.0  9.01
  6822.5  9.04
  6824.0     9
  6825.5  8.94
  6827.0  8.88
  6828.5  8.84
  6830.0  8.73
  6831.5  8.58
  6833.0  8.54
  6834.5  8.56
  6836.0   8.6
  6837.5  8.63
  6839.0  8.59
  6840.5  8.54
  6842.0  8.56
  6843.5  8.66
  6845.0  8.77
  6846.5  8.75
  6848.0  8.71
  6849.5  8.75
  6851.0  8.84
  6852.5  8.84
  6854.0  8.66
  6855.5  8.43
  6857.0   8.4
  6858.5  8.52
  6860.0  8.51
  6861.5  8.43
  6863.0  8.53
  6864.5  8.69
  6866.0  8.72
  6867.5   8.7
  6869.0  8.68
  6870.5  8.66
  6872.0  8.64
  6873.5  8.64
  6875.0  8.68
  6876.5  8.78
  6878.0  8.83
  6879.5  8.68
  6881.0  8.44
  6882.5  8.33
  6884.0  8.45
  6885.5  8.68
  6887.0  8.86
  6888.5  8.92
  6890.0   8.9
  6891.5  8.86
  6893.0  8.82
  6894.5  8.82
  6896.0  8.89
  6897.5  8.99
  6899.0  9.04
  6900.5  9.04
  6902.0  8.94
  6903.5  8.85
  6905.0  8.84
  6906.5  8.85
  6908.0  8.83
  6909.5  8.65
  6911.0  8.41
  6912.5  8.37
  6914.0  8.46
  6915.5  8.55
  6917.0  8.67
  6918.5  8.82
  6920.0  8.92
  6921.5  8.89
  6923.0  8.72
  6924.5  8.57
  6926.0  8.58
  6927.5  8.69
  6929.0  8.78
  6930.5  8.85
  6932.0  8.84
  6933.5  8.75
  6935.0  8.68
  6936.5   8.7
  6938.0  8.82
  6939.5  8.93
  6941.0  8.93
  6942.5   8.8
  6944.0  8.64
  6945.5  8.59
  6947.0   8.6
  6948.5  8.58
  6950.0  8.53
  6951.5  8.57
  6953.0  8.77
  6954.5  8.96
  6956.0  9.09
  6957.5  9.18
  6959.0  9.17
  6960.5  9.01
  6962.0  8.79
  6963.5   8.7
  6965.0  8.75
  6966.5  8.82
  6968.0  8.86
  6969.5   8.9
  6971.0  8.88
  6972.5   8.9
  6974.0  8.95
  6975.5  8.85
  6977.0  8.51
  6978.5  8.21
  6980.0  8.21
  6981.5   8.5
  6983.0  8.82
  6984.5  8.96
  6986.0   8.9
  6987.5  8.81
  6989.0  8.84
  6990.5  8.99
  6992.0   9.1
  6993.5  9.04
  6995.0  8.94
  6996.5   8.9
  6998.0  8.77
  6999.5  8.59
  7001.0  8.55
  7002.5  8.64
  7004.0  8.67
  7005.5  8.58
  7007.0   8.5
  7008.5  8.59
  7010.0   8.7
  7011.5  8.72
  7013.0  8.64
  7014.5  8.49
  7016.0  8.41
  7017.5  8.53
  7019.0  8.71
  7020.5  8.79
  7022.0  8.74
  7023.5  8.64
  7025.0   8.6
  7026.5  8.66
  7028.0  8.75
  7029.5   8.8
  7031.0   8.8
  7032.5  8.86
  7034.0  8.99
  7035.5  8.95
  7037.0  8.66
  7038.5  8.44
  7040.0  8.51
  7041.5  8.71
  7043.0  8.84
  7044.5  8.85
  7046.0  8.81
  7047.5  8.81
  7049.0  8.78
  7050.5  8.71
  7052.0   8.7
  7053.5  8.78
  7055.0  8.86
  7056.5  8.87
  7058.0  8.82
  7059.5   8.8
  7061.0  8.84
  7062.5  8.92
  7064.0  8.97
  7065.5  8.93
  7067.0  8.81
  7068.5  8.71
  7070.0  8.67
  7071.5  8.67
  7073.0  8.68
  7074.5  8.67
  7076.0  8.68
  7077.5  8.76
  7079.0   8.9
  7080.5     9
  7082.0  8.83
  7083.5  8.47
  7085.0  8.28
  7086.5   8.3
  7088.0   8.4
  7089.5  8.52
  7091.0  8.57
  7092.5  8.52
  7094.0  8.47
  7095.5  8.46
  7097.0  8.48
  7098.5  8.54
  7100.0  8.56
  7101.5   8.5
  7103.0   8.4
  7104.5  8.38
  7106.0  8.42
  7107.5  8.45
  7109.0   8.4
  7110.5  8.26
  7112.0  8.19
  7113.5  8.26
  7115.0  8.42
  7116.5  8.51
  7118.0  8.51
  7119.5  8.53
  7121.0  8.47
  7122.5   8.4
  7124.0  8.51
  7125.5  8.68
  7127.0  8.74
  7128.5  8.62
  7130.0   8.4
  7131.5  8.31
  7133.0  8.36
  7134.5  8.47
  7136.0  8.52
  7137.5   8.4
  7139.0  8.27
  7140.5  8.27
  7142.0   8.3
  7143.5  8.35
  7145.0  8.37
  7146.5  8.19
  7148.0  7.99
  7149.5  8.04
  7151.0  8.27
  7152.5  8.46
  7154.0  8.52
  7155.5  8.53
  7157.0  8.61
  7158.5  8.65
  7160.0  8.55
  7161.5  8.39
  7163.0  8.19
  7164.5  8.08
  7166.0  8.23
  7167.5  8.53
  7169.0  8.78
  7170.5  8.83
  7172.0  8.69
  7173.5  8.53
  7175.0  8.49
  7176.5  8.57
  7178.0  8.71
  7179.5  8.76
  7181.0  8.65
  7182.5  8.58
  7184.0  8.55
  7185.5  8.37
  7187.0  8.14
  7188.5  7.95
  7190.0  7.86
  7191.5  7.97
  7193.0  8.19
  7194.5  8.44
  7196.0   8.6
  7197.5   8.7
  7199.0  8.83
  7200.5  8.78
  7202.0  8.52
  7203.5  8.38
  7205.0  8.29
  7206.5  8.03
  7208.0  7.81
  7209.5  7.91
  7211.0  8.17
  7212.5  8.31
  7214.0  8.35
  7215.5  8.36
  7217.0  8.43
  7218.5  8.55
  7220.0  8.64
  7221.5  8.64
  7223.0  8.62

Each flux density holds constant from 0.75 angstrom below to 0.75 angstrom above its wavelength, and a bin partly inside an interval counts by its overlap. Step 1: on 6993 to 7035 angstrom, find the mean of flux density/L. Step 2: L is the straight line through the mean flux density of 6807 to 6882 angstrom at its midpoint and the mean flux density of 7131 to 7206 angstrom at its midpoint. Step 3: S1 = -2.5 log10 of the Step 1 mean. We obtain -0.02 mag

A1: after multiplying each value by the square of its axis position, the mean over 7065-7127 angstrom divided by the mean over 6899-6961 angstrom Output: 1.0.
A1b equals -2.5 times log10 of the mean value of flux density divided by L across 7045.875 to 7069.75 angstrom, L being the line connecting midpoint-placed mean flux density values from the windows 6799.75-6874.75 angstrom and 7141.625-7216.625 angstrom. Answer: -0.04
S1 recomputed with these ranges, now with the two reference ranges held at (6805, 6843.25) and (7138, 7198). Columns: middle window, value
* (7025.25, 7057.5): -0.027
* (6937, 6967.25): -0.019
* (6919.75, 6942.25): -0.012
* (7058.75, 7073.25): -0.035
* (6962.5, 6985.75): -0.012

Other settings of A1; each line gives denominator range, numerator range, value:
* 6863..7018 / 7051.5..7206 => 1.03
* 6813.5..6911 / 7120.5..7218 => 1.05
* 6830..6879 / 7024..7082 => 1.08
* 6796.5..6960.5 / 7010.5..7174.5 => 1.04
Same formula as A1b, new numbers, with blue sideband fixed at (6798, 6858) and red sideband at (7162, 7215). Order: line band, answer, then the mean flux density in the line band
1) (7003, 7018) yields 0.001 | 8.58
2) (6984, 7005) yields -0.028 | 8.83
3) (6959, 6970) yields -0.026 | 8.85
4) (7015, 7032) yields -0.012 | 8.68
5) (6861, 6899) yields 0.003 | 8.71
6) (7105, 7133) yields 0.003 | 8.45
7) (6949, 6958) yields -0.022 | 8.83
